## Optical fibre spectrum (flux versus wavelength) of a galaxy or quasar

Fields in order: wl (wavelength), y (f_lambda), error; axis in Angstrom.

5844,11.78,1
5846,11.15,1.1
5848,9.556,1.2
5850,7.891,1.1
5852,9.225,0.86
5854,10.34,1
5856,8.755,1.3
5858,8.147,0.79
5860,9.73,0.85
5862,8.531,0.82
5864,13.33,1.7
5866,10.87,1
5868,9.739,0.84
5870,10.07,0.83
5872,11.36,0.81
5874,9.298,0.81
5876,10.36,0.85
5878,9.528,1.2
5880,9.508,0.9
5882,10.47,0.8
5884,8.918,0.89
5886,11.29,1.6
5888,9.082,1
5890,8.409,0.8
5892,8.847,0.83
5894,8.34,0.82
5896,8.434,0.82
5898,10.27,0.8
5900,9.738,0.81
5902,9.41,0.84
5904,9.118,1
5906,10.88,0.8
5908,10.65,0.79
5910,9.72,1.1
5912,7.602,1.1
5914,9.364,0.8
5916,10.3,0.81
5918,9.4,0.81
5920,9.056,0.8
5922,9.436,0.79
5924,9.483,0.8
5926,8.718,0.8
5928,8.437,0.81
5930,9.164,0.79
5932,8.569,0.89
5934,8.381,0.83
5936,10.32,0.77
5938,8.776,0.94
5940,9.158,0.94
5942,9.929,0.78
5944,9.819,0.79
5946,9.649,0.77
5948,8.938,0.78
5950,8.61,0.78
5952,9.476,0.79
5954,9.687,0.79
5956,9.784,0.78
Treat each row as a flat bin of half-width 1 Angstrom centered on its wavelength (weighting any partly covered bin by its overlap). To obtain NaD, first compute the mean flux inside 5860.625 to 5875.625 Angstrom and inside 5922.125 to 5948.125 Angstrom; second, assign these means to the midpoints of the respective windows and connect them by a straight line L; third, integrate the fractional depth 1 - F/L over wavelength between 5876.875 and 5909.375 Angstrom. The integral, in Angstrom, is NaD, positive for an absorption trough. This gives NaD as 1.3 Angstrom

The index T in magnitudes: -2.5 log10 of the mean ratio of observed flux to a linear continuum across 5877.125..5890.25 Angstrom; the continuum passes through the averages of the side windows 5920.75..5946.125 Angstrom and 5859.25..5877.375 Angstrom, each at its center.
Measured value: 0.05 mag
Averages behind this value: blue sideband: 10.4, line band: 9.67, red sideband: 9.2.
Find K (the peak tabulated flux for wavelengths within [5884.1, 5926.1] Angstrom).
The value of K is 11.29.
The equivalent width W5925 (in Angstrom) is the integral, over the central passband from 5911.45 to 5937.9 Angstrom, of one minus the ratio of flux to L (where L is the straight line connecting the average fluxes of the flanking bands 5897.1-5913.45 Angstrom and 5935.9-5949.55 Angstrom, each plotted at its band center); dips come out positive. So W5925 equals 1.2 Angstrom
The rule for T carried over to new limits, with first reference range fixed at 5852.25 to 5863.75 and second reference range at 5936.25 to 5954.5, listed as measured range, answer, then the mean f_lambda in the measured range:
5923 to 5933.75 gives 0.06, 8.84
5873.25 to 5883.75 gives -0.05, 9.78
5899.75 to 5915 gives -0.02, 9.55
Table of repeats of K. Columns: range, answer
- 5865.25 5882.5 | 11.36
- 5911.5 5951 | 10.32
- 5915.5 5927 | 10.3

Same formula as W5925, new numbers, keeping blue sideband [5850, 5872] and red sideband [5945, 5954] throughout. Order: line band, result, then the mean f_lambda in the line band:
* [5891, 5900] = 0.5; 9.06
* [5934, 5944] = -0.2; 9.46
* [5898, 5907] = -0.3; 9.84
